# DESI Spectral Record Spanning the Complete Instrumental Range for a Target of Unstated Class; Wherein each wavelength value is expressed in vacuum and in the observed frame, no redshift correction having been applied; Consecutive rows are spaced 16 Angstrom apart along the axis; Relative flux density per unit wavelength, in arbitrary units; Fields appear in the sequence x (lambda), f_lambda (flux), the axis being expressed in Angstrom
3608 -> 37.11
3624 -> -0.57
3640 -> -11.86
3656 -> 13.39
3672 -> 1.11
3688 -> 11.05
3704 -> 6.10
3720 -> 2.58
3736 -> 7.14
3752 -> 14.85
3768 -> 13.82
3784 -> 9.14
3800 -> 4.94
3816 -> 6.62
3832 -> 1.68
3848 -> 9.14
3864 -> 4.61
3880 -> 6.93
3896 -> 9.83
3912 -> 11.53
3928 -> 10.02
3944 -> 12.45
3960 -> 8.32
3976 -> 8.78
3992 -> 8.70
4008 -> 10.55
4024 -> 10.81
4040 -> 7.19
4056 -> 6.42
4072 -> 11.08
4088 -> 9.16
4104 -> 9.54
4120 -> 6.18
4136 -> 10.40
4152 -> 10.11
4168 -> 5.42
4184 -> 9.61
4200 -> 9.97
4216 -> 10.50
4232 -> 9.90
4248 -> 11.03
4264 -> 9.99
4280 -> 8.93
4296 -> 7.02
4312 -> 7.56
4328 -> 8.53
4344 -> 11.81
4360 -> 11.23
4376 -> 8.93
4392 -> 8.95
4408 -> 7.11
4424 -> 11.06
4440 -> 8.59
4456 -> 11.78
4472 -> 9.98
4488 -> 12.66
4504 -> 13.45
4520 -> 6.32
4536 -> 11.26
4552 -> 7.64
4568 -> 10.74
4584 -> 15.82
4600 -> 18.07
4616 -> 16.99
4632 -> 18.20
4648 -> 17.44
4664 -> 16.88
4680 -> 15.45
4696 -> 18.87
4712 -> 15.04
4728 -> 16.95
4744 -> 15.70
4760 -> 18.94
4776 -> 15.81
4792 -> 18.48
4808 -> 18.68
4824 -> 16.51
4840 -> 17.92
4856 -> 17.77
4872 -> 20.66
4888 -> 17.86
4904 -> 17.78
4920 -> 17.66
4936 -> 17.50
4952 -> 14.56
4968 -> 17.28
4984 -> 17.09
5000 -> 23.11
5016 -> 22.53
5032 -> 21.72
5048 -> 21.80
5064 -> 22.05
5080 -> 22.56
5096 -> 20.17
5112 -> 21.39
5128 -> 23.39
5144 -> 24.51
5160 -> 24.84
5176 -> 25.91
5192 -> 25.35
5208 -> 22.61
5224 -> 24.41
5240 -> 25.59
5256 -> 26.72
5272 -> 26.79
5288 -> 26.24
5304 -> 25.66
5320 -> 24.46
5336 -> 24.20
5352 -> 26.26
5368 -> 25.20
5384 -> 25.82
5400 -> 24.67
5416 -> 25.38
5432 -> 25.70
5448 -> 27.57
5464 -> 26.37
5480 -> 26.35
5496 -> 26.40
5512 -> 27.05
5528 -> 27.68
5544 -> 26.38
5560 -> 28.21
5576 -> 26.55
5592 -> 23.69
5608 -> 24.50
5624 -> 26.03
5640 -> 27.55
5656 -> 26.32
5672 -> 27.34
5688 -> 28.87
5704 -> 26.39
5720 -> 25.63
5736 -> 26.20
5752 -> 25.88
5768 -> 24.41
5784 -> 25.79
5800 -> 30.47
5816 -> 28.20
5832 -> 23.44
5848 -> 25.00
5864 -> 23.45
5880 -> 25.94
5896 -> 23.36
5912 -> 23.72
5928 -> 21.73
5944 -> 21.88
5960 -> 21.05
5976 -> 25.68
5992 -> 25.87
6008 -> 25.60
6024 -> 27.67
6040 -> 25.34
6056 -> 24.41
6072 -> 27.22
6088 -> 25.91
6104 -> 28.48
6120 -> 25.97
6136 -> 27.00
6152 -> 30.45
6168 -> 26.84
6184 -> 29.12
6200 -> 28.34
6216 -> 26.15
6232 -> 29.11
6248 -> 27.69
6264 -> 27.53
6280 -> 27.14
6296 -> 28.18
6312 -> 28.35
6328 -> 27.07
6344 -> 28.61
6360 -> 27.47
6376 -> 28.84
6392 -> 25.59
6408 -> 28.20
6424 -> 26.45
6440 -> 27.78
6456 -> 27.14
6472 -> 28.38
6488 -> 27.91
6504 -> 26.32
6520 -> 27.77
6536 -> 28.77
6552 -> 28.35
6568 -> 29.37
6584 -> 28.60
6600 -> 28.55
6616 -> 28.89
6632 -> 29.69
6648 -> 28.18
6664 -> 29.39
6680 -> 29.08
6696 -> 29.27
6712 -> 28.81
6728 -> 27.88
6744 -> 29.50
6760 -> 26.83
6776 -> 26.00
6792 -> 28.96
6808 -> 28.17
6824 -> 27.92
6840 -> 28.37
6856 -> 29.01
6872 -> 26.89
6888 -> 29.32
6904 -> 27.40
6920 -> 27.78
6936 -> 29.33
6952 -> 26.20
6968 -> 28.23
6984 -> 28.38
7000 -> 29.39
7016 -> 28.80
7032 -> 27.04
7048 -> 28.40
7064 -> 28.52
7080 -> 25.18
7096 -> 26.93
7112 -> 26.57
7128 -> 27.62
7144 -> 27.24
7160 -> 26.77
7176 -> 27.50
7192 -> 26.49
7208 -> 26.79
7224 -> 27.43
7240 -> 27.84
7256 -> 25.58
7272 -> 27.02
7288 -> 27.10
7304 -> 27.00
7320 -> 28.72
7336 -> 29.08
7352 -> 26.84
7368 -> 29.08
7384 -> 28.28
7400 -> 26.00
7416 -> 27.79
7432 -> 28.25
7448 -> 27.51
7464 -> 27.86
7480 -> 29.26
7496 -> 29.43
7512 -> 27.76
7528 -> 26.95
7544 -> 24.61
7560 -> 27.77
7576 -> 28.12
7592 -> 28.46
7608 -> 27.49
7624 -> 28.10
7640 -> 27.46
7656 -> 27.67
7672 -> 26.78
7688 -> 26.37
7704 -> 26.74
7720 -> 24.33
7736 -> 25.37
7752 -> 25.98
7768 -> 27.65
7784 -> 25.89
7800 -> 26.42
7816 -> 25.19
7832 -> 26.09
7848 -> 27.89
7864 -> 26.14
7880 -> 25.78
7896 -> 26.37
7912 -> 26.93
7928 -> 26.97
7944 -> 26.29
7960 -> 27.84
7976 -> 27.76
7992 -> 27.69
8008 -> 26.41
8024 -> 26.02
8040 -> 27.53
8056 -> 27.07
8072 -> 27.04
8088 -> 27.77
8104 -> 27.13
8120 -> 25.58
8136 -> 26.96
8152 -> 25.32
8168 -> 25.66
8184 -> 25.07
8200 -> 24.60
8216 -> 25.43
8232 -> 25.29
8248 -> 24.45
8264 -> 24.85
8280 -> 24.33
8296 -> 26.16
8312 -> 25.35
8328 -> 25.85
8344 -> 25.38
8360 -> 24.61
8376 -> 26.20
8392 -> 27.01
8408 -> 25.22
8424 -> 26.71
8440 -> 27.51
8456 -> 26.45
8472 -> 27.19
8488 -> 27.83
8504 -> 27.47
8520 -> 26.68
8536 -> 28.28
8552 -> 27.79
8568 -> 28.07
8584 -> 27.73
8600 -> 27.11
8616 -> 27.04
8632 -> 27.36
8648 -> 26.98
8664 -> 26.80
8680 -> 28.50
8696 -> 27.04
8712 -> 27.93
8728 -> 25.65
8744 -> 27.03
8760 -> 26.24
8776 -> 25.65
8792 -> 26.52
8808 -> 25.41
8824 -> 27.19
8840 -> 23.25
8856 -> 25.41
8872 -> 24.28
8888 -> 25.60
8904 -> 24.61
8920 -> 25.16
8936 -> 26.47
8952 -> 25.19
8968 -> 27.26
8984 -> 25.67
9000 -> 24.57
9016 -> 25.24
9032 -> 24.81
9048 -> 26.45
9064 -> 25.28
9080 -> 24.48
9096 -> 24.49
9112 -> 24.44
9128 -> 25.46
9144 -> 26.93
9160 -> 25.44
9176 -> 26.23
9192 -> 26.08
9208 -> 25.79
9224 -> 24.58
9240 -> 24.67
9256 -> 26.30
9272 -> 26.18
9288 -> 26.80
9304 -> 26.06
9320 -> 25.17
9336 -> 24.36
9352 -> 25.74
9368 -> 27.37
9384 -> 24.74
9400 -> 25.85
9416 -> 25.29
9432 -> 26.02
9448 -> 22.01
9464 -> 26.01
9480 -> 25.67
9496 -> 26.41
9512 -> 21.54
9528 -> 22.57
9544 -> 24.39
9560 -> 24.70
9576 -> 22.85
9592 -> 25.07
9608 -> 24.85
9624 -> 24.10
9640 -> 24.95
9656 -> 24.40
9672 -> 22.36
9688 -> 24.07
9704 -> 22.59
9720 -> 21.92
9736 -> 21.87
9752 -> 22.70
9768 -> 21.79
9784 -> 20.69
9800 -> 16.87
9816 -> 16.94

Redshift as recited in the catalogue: 0.15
